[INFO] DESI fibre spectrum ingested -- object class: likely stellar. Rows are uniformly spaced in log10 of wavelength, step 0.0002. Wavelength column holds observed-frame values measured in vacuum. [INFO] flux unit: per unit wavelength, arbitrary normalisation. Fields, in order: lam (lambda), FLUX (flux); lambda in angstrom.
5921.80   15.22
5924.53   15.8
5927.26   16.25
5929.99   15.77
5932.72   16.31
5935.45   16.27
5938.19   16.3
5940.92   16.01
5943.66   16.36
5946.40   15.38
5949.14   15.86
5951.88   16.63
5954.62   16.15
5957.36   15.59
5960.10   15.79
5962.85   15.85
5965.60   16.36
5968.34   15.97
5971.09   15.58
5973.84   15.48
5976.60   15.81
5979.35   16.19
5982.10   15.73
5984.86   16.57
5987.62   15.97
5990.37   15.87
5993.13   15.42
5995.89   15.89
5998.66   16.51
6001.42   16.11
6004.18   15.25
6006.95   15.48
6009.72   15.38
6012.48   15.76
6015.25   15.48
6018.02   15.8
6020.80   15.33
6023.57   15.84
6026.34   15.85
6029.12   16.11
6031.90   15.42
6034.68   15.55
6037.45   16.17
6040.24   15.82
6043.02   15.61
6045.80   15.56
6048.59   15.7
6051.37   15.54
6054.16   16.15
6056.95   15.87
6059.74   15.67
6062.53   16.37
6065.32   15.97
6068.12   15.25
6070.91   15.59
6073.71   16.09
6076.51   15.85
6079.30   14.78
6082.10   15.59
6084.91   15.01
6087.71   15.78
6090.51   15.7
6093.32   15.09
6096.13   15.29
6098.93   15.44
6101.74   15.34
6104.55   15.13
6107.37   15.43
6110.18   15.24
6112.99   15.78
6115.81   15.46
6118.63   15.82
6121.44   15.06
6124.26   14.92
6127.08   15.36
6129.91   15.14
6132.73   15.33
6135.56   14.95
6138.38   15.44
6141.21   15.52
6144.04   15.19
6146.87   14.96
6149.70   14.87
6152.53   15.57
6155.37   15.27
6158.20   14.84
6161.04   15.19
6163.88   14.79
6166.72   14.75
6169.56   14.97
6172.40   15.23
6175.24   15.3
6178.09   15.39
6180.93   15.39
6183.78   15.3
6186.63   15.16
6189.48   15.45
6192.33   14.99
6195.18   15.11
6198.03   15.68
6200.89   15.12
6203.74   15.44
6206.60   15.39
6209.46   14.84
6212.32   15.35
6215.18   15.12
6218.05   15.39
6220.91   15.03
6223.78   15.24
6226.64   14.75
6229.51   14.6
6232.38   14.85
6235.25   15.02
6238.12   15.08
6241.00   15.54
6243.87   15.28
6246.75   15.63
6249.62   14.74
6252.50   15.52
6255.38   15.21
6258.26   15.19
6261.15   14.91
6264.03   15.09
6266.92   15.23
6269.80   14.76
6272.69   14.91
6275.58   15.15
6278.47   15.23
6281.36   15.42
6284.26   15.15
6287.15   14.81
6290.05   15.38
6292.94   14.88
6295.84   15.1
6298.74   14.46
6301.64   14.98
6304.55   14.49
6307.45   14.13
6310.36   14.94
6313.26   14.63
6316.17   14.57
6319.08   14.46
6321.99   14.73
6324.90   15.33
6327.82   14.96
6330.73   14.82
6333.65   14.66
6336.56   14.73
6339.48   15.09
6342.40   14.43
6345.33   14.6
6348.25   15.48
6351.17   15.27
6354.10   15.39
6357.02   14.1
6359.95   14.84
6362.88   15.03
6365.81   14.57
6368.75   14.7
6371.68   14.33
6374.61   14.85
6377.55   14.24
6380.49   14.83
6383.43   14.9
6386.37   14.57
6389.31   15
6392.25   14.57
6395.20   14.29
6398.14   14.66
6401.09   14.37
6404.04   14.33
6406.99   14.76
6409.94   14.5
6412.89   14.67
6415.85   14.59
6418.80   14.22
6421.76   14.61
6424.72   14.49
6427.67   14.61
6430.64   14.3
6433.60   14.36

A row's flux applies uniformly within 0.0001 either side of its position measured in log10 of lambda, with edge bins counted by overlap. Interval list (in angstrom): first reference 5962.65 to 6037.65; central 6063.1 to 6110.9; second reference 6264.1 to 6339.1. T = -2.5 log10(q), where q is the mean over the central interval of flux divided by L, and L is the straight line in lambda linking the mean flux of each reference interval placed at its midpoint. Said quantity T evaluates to 0.01 mag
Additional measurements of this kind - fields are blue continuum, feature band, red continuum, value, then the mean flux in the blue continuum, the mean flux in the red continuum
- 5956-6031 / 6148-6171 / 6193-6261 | 0.023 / 15.8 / 15.2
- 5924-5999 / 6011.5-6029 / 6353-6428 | 0.006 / 16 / 14.6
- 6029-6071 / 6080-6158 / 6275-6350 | 0.016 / 15.8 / 14.9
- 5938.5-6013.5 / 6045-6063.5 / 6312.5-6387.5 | -0.012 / 15.9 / 14.8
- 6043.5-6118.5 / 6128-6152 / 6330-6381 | 0.015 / 15.6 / 14.8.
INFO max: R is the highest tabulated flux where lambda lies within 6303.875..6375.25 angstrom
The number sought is 15.48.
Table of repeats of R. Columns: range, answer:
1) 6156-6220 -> 15.68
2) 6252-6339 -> 15.52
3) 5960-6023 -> 16.57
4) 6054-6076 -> 16.37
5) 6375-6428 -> 15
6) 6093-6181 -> 15.82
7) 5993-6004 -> 16.51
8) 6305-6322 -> 14.94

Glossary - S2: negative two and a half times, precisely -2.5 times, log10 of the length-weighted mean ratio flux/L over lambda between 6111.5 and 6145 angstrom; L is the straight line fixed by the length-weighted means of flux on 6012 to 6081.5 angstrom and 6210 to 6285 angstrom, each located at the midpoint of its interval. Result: 0.010 mag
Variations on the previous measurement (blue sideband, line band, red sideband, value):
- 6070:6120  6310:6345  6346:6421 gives 0.00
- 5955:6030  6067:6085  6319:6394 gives 0.01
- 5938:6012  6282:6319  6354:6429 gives 0.01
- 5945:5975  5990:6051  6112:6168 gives 0.00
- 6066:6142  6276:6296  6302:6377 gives -0.02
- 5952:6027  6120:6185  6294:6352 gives 0.01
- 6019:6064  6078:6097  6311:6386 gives 0.02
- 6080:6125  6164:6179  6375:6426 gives 0.01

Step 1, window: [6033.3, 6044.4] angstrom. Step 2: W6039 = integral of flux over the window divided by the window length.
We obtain 15.8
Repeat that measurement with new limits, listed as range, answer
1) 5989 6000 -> 15.9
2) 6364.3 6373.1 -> 14.5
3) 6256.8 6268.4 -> 15.1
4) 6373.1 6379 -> 14.5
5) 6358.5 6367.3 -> 14.8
